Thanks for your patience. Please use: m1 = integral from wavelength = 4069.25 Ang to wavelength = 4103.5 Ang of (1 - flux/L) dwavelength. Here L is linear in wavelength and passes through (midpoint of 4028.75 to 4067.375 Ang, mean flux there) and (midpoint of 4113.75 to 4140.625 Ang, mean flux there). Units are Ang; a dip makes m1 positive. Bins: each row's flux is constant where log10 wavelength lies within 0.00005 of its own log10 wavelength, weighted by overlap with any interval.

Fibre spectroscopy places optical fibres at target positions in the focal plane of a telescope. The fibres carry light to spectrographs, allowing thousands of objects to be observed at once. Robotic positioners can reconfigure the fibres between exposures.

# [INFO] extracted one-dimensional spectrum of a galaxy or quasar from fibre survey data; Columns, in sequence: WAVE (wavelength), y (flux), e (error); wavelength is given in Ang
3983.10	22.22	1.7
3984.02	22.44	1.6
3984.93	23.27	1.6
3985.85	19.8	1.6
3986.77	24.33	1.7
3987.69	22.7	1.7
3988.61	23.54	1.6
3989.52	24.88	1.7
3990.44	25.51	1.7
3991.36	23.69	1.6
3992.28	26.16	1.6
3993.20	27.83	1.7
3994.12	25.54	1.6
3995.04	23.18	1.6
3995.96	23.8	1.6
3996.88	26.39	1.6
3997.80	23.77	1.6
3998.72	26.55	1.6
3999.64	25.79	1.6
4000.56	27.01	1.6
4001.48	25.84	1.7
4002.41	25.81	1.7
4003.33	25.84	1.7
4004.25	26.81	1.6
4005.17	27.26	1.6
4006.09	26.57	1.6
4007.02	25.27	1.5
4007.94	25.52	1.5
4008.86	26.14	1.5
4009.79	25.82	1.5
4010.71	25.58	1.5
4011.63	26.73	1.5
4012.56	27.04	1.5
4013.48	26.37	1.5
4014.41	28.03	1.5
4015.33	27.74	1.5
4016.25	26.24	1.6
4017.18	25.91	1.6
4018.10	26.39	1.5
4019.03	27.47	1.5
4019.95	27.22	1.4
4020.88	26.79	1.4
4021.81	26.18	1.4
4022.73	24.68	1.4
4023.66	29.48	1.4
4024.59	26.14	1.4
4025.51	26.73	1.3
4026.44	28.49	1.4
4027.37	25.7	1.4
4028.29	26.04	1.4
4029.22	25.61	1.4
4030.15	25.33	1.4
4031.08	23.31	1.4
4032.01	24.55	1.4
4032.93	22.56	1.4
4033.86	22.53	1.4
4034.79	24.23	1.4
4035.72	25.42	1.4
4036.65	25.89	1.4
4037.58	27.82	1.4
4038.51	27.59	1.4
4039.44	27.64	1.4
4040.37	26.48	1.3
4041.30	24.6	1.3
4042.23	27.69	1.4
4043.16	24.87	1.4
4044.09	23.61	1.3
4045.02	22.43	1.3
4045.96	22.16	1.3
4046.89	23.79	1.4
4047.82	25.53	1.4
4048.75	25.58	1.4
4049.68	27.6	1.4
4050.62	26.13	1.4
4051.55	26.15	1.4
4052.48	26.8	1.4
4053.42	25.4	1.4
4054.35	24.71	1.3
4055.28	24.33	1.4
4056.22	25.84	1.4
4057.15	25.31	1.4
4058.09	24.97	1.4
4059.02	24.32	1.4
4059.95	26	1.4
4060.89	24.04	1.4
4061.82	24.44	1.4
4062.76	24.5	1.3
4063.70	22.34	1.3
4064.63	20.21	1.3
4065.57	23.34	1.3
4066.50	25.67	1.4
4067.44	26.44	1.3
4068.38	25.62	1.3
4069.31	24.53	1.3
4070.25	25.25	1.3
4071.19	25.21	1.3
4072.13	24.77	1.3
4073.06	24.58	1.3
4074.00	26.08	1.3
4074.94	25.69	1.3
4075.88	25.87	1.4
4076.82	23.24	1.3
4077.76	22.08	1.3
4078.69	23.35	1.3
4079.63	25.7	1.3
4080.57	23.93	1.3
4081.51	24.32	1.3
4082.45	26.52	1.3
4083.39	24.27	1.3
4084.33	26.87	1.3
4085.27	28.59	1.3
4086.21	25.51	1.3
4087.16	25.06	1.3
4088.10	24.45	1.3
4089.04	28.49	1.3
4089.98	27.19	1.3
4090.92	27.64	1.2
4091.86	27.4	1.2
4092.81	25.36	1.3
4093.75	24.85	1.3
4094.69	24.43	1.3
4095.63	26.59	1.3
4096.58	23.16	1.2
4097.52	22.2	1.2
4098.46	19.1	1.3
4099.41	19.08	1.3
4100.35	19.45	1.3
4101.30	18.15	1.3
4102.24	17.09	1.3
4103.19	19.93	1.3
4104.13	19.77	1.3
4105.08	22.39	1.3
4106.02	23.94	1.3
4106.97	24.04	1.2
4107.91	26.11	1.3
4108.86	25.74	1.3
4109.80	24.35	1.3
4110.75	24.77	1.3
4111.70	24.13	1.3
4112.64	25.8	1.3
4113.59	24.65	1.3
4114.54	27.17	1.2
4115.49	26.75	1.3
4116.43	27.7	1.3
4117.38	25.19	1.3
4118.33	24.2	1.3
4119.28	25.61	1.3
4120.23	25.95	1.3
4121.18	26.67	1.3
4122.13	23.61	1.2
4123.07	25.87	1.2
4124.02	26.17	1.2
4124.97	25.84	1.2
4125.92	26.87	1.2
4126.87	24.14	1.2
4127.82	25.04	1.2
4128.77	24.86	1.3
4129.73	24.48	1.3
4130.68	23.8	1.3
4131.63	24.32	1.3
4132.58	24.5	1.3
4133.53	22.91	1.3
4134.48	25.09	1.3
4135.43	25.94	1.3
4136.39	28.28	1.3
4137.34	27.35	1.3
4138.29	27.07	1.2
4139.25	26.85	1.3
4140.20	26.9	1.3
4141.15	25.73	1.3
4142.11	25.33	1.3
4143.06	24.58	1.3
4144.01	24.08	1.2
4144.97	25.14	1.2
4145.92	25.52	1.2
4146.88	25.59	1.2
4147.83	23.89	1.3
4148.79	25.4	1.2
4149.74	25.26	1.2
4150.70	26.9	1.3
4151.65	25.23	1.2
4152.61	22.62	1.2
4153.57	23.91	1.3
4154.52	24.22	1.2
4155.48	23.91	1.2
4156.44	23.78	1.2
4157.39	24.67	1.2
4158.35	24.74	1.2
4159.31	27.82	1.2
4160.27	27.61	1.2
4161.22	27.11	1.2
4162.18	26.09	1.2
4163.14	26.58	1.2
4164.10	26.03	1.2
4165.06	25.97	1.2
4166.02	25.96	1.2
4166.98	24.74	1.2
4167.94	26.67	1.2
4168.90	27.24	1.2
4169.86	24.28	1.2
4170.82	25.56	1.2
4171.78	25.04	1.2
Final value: 1.4 Ang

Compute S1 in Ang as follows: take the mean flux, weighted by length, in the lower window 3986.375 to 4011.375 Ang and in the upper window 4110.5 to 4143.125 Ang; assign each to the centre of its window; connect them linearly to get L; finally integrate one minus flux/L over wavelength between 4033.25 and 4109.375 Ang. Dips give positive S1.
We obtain 2.9 Ang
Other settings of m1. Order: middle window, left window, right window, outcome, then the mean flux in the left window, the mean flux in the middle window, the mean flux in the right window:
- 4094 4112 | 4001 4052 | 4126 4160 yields 2.2 Ang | 25.9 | 22.4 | 25.2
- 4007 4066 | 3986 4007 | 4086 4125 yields -1.4 Ang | 25.3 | 25.5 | 24.3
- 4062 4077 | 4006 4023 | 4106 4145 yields 0.8 Ang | 26.4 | 24.6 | 25.4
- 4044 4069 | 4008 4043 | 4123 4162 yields 1.2 Ang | 26.1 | 24.7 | 25.3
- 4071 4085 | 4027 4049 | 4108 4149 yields 0.2 Ang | 25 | 24.9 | 25.4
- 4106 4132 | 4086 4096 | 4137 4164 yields 0.5 Ang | 26.1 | 25.3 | 25.5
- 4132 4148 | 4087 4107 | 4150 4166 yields -0.5 Ang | 23.1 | 25.6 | 25.5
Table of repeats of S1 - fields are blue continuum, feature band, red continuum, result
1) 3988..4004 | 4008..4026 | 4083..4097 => -0.8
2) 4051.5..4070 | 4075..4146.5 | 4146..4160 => 0.2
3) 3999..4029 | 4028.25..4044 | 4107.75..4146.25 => 0.6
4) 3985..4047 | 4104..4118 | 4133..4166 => 0.3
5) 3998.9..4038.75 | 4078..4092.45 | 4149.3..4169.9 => 0.0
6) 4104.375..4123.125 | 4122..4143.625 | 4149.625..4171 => -0.2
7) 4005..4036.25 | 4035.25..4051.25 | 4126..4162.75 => 0.2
